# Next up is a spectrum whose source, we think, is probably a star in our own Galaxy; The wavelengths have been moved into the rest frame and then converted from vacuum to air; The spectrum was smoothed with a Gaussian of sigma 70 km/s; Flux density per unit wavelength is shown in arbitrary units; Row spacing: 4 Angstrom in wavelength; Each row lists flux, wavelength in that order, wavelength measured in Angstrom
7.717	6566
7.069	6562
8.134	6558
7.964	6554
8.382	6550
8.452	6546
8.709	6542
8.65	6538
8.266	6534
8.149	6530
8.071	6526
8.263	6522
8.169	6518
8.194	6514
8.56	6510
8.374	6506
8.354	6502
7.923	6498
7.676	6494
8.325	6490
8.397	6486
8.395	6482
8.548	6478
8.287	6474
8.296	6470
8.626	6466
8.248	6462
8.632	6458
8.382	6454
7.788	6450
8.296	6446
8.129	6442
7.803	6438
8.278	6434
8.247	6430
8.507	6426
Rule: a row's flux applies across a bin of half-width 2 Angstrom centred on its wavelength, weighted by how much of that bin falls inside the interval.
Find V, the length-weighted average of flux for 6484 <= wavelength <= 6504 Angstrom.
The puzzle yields 8.13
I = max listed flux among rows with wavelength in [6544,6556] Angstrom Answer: 8.452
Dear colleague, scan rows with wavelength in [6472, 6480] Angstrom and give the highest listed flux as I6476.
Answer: 8.548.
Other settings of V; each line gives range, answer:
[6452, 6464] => 8.42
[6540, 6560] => 8.33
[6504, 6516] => 8.38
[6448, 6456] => 8.09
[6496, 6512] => 8.3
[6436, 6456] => 8.08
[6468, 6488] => 8.38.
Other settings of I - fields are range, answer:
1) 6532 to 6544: 8.709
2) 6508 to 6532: 8.56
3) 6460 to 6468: 8.626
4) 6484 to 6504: 8.397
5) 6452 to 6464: 8.632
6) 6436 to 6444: 8.129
